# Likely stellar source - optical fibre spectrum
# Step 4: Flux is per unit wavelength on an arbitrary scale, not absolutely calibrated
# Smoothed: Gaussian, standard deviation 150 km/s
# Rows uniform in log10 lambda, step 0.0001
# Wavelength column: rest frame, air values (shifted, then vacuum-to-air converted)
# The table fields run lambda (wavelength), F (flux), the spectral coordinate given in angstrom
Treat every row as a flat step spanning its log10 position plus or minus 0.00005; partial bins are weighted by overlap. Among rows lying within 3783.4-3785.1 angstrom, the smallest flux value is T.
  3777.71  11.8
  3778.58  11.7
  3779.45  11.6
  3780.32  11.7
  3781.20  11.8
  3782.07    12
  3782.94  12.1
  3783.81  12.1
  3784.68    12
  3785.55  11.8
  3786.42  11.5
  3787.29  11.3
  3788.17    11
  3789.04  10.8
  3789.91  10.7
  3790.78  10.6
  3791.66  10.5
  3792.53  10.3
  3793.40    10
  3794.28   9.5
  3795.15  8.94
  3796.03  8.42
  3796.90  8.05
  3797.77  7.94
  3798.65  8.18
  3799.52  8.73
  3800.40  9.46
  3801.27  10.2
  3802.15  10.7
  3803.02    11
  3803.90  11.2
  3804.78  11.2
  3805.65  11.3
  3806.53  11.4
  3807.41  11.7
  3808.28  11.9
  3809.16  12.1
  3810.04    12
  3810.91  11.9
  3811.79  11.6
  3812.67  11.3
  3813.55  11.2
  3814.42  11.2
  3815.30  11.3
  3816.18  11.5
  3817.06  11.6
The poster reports 12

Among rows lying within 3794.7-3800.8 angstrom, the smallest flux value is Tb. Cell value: 7.94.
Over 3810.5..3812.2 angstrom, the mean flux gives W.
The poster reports 11.7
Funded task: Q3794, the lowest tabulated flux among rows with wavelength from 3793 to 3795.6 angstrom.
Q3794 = 8.94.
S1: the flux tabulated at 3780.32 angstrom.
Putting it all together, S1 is 11.7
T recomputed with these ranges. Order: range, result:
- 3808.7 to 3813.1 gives 11.3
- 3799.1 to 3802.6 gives 8.73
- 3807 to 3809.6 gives 11.7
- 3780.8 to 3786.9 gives 11.5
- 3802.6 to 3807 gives 11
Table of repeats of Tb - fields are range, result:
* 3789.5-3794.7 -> 9.5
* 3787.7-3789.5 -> 10.8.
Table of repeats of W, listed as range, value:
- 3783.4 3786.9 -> 11.9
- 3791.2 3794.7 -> 10.1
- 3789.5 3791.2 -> 10.7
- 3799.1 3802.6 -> 9.79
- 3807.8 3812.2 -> 11.9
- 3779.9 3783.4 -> 11.9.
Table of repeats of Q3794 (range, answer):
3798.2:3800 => 8.18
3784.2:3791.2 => 10.6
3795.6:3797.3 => 8.05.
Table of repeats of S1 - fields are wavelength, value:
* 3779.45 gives 11.6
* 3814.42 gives 11.2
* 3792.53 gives 10.3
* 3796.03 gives 8.42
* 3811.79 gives 11.6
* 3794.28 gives 9.5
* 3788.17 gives 11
